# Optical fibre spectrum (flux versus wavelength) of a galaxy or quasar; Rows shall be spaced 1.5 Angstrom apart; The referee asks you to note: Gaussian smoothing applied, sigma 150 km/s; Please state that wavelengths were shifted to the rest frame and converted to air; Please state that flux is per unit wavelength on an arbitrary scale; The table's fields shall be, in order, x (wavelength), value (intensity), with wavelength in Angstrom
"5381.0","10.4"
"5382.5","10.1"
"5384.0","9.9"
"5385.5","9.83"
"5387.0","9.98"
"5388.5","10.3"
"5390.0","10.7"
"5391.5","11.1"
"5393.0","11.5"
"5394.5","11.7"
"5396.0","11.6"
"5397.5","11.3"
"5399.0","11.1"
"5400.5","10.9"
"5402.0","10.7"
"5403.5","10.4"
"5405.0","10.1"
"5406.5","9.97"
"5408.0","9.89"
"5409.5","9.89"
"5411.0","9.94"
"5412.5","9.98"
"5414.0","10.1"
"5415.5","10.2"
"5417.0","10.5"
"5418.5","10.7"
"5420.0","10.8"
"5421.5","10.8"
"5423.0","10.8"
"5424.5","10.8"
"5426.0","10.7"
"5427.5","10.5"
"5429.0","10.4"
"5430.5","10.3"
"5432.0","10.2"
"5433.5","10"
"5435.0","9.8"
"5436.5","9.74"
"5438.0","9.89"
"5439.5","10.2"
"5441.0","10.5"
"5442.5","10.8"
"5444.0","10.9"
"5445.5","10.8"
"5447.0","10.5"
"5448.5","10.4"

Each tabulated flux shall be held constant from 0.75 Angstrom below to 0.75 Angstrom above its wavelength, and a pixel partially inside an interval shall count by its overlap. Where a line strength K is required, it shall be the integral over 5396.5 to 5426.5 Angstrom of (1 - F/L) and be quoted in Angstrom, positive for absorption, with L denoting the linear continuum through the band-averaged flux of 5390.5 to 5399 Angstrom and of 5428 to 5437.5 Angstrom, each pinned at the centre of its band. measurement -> 0.9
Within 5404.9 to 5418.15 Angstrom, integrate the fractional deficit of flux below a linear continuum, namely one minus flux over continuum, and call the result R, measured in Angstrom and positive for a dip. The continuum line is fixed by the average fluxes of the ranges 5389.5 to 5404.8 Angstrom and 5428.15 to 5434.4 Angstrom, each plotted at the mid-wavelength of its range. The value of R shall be 0.8 Angstrom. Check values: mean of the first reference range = 11.1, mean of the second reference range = 10.2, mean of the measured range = 10.1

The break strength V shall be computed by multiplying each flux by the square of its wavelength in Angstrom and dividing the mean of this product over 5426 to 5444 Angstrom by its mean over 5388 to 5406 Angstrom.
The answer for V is 1.0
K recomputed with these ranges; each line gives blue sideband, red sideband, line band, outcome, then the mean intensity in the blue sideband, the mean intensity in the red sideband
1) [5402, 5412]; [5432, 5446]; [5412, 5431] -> -0.6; 10.1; 10.3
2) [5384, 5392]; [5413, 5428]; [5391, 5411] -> -0.6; 10.3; 10.6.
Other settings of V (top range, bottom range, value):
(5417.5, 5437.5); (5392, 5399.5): 0.92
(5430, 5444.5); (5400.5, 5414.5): 1.02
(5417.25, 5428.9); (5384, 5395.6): 1.01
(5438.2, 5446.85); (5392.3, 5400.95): 0.95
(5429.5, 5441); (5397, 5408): 0.96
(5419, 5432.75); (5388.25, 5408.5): 0.99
